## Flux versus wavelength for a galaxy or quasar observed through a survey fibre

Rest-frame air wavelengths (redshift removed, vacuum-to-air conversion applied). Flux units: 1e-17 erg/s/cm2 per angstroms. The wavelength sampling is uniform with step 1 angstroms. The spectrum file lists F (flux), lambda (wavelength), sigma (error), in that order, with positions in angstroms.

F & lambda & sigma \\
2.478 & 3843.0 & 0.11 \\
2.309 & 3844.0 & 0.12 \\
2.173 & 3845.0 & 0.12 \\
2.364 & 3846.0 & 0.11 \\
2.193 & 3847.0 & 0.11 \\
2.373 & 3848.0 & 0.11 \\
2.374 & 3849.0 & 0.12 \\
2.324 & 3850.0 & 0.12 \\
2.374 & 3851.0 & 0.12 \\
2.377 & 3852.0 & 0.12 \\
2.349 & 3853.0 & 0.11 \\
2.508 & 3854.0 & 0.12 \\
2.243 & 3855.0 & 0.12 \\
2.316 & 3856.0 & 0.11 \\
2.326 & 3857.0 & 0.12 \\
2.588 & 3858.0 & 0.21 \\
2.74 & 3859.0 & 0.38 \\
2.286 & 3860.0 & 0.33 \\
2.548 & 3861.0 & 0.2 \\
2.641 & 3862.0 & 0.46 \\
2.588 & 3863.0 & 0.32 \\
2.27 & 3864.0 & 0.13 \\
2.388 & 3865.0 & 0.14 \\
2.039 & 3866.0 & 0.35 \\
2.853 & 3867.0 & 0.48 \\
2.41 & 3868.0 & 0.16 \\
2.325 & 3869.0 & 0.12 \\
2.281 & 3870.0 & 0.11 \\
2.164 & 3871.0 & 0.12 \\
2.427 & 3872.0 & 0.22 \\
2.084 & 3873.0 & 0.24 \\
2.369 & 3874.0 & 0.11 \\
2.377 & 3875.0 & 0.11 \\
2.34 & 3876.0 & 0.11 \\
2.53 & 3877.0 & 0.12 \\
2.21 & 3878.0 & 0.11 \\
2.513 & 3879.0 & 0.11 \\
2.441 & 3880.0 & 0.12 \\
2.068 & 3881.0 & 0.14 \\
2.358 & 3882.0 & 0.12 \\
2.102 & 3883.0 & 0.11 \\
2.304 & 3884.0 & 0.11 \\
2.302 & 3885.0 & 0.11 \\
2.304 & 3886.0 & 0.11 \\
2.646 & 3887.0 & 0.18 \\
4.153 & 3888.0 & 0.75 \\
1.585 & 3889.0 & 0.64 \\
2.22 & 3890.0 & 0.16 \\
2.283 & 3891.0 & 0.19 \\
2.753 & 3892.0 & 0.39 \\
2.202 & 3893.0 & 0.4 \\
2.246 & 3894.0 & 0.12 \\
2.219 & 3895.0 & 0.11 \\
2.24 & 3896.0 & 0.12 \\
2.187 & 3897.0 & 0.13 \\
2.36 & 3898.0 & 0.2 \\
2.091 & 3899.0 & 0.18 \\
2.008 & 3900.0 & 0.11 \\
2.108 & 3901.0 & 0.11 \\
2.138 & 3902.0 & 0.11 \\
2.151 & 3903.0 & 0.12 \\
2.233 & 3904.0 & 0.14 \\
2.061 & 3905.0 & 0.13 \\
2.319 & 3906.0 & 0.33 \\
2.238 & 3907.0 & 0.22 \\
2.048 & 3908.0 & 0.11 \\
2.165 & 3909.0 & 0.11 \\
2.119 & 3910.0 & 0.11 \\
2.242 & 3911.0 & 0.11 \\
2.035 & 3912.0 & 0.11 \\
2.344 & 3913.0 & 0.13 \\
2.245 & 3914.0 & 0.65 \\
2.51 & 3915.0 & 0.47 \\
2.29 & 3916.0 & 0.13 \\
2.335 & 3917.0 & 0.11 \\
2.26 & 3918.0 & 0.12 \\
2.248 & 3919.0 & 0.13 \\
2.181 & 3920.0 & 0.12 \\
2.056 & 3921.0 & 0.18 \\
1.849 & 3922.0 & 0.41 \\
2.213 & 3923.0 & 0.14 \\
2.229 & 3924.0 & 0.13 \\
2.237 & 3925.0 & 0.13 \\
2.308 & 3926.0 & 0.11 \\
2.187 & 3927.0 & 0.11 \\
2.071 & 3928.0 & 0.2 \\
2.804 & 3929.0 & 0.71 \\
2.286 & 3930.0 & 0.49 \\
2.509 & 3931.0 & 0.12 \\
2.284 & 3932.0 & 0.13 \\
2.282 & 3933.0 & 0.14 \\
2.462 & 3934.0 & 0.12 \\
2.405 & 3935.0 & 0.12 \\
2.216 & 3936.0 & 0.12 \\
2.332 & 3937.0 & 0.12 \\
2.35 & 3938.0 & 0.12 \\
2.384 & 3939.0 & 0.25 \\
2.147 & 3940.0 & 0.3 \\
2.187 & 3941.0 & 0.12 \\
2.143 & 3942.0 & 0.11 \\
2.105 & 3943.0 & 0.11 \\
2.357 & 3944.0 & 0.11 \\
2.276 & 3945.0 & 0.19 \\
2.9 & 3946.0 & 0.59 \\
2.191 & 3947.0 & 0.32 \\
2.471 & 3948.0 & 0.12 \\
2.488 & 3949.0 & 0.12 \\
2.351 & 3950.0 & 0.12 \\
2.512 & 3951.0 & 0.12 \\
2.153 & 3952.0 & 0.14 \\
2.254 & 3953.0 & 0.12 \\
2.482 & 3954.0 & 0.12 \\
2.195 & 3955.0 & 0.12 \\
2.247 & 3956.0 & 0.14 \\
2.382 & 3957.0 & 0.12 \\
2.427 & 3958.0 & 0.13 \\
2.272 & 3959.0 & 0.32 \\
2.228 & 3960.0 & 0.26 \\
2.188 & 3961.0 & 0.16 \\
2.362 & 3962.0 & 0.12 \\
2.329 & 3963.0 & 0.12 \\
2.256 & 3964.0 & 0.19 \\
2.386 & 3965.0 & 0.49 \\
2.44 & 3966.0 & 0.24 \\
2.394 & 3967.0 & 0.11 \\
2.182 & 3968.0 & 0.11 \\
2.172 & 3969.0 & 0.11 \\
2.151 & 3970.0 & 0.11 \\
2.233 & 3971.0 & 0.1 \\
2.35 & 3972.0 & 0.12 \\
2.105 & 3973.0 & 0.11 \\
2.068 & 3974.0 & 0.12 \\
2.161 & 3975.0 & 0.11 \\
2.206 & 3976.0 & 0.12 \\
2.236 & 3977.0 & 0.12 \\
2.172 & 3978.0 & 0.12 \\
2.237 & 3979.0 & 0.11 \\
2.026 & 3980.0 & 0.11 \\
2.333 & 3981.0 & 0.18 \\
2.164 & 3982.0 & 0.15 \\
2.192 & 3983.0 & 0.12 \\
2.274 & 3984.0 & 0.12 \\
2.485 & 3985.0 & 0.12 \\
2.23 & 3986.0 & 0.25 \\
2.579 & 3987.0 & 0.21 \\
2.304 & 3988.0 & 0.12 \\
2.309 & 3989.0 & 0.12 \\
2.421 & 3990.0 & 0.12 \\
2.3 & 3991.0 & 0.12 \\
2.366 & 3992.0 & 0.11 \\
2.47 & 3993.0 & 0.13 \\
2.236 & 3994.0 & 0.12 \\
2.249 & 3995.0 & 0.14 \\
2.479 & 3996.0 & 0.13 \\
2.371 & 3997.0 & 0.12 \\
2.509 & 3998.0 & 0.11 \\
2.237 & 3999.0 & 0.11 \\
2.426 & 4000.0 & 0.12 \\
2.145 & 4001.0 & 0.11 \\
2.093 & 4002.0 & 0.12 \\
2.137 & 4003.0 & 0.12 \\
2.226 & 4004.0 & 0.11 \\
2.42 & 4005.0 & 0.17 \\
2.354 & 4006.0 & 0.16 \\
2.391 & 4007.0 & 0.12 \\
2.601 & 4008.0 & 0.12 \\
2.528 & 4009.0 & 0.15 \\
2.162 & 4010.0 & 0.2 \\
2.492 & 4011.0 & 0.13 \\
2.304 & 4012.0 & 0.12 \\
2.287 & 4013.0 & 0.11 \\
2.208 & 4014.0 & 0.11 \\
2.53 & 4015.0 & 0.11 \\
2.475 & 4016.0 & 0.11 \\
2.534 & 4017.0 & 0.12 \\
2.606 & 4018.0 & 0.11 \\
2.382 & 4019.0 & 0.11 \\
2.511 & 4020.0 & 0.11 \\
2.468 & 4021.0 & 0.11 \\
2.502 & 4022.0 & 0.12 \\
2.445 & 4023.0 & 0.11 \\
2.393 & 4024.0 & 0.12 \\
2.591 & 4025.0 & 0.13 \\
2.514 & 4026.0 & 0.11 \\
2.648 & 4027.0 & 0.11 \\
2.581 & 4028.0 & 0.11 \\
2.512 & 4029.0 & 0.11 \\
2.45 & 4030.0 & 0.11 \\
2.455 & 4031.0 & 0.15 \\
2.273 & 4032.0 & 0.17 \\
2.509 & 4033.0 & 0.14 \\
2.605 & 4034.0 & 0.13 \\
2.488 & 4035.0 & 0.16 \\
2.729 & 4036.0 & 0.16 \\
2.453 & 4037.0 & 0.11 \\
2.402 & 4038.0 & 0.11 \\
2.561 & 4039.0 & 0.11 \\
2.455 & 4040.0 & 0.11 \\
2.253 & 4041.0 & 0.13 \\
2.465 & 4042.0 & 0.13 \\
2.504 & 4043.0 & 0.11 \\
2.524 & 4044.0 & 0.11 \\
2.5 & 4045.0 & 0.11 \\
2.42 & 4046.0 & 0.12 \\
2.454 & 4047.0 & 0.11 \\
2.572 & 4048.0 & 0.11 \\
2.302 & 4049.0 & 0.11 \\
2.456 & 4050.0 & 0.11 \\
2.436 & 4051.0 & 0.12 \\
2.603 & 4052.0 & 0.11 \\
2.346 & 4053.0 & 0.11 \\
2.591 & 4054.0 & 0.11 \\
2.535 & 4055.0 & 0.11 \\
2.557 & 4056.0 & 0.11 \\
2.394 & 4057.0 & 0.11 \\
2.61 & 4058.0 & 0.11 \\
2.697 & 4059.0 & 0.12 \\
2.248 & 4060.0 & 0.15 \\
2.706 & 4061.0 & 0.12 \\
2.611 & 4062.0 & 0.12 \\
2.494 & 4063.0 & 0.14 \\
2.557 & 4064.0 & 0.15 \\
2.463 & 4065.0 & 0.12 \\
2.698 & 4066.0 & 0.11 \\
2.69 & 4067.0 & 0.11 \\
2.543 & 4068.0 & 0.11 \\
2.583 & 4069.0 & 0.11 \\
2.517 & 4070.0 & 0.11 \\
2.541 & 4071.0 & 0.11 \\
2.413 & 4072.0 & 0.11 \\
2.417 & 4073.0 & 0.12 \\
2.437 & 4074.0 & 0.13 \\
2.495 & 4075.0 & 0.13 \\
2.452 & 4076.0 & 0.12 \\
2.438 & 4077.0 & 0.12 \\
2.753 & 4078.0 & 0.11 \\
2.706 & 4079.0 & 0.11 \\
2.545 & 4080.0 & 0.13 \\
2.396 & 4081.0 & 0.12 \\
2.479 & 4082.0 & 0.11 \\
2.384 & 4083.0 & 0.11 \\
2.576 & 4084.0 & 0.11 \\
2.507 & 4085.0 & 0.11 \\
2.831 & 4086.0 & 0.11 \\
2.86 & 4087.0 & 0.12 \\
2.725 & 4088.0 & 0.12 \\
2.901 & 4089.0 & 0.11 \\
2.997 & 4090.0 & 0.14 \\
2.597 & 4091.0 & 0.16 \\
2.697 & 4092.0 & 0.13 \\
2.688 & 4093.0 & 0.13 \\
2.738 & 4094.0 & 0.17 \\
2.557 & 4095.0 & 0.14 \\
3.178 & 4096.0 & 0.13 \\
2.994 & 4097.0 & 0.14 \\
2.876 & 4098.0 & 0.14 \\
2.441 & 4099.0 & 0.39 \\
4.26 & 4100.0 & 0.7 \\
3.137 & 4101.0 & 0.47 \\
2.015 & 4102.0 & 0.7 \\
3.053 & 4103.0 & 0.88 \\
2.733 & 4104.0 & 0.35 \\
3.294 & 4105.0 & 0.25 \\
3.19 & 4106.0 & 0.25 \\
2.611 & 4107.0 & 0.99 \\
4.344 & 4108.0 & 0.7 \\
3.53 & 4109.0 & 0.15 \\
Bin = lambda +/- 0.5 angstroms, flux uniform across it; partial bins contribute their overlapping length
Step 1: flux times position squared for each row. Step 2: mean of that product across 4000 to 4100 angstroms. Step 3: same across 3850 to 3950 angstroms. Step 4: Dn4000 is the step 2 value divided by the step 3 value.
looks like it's 1.2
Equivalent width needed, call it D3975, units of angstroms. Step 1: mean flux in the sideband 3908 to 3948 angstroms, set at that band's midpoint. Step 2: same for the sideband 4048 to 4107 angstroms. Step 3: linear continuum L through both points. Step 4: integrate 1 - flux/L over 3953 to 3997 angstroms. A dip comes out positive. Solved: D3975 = 1.98 angstroms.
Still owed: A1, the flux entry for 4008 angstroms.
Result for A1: 2.601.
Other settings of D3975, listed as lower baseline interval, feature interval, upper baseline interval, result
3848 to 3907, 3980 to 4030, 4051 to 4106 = 3.20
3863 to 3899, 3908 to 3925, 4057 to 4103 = 1.46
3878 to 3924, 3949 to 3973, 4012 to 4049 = 0.61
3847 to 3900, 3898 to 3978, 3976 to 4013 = 2.68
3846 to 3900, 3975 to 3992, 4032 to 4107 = 1.56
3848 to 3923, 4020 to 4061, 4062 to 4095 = 0.82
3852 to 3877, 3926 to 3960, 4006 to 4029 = 1.32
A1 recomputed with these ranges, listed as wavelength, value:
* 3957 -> 2.382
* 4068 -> 2.543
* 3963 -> 2.329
